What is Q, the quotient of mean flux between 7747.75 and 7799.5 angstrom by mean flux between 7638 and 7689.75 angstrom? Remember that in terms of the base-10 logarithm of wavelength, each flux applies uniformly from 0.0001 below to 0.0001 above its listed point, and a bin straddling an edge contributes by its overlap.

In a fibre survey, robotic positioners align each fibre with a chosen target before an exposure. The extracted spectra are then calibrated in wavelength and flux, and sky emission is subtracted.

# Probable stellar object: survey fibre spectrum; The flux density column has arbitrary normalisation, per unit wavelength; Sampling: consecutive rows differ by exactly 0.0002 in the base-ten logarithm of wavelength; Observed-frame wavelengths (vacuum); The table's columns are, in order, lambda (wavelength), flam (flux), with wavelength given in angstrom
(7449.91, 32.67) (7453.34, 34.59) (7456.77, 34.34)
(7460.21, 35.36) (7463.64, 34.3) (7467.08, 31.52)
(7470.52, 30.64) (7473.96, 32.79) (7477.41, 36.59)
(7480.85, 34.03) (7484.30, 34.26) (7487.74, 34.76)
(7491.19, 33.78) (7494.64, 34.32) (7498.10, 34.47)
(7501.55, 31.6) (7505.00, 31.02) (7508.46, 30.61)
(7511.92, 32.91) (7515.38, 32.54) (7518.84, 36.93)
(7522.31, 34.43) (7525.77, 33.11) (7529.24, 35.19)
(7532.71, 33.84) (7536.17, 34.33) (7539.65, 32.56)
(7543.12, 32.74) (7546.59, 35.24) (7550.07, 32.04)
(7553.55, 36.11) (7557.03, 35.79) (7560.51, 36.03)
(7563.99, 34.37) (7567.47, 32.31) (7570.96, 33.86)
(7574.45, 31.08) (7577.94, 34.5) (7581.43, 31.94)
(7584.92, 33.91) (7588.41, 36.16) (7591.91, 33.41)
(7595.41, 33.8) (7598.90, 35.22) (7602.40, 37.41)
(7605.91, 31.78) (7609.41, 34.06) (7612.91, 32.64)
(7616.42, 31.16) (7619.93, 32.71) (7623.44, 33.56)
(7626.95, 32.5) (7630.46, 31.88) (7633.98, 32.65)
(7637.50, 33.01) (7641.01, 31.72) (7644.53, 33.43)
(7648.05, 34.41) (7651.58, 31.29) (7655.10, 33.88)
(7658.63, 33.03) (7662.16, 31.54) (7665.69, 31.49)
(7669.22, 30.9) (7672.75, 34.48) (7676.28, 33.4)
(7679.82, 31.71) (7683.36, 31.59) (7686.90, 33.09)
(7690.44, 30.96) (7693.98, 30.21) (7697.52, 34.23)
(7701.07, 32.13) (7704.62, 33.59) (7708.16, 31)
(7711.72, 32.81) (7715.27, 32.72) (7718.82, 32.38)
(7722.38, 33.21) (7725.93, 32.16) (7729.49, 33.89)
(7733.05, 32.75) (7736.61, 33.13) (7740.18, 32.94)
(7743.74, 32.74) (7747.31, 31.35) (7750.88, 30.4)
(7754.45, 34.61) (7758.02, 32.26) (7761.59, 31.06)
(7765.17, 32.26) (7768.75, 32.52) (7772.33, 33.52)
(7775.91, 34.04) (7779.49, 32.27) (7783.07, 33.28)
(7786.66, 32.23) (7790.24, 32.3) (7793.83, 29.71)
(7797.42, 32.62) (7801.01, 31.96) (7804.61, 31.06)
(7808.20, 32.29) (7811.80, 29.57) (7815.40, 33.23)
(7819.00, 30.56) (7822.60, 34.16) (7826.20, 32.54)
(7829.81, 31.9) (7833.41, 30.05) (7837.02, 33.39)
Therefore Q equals 0.99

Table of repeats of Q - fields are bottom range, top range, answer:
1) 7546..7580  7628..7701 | 0.95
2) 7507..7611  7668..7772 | 0.96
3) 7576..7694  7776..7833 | 0.97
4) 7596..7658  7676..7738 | 0.98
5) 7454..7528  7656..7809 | 0.96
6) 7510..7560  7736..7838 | 0.94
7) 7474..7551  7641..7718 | 0.96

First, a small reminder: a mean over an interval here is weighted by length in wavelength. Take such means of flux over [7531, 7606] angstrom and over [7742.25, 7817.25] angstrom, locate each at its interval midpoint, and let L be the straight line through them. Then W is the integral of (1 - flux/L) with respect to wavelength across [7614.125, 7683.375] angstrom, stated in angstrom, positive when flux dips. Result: 1.7 angstrom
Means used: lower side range 34.1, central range 32.5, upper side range 32.1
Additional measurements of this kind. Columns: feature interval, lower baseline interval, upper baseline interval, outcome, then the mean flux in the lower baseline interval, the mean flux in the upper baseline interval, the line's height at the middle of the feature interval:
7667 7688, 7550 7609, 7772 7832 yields 0.5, 34.2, 32.1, 33.3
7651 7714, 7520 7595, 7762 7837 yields 1.3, 34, 32.1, 33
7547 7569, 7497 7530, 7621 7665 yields -1.0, 33.2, 32.7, 33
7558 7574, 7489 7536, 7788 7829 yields -0.4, 33.5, 31.8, 33.2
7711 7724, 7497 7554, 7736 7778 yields 0.0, 33.4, 32.5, 32.7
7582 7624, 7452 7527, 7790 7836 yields -1.1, 33.6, 31.7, 32.9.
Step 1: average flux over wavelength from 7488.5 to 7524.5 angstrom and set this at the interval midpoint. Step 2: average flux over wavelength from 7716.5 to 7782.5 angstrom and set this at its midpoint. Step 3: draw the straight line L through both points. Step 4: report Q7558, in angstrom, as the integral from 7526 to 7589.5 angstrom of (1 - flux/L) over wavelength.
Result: -1.5 angstrom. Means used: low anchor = 33.3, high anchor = 32.7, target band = 34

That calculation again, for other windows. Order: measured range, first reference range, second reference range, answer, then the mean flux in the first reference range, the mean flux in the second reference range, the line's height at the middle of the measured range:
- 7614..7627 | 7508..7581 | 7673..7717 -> 0.24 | 33.9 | 32.4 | 33.1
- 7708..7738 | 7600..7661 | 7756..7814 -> -0.28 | 33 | 32.1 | 32.5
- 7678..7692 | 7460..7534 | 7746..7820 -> 0.31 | 33.6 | 32.1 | 32.6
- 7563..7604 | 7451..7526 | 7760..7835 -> -1.07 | 33.6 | 32.1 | 33.1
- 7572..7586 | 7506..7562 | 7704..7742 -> 0.34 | 34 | 32.8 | 33.7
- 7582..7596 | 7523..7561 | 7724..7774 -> -0.13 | 34.2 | 32.5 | 33.8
